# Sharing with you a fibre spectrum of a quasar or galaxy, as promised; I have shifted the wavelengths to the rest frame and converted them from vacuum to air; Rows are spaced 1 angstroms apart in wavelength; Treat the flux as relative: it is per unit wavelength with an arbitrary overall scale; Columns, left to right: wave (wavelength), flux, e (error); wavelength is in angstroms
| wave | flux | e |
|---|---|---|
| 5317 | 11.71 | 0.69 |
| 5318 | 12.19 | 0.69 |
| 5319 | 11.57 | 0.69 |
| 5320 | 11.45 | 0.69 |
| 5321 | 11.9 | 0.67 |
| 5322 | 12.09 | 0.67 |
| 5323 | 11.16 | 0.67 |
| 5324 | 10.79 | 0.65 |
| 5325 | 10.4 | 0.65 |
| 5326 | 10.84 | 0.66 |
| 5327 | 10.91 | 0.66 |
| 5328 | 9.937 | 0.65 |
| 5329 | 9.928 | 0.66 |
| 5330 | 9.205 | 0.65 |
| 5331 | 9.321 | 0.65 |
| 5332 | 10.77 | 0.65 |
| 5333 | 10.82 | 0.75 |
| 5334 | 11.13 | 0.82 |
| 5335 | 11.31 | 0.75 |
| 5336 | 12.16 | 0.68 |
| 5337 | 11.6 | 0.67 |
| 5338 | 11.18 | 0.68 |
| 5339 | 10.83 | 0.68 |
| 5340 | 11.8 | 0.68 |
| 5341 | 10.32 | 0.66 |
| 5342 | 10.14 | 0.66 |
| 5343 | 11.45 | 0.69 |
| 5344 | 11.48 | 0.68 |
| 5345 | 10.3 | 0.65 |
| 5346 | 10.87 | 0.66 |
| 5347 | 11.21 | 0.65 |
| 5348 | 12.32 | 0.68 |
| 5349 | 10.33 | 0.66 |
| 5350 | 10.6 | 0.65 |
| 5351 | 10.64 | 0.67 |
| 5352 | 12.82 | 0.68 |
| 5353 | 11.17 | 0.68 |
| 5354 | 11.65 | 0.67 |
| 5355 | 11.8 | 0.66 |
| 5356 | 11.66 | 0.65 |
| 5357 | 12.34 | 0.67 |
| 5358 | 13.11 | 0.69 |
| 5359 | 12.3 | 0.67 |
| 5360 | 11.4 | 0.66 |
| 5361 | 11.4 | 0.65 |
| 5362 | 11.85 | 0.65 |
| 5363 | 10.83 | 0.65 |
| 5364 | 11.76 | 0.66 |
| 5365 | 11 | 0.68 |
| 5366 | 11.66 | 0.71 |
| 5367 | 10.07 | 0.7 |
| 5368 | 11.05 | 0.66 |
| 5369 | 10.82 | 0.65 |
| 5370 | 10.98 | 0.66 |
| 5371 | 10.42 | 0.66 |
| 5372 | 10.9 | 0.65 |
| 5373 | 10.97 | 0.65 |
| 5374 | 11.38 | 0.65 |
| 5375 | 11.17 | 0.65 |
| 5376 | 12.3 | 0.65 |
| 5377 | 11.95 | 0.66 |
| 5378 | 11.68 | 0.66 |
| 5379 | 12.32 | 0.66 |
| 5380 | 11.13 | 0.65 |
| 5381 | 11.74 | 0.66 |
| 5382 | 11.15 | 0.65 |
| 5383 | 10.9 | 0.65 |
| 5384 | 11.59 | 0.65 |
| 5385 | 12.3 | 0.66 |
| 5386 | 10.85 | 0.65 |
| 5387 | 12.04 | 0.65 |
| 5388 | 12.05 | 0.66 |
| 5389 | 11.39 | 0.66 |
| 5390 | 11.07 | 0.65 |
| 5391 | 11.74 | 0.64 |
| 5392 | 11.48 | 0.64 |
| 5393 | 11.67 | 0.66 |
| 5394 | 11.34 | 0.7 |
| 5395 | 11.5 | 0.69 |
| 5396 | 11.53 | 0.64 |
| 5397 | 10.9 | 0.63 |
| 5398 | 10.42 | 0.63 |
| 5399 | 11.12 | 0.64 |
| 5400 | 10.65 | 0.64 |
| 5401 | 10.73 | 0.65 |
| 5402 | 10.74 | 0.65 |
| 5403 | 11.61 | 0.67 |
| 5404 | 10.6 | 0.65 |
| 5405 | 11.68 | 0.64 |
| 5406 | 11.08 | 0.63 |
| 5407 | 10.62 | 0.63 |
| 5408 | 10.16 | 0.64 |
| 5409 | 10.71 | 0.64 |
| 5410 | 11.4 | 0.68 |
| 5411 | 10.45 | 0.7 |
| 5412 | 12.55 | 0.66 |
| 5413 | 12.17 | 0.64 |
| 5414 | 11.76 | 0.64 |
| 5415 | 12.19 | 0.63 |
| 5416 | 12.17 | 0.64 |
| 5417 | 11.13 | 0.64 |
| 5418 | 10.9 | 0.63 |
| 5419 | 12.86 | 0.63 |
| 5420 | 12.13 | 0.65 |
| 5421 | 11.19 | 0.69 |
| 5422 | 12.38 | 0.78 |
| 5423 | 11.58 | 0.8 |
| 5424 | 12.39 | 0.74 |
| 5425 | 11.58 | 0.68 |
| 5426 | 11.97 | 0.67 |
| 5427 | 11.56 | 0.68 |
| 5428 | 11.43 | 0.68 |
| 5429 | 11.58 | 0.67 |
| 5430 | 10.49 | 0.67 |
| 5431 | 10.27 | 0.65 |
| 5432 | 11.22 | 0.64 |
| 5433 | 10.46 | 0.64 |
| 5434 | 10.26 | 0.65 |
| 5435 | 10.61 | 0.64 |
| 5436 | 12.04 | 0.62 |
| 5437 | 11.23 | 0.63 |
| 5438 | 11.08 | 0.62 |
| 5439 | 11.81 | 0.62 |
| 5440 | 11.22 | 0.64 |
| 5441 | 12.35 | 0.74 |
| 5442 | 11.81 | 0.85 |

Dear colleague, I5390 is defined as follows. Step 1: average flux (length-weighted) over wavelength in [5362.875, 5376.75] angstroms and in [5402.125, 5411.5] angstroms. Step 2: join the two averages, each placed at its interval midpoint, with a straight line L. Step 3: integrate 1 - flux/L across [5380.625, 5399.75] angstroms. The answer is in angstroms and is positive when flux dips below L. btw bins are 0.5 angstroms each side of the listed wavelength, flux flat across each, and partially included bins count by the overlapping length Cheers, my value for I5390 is -0.7 angstroms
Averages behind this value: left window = 11.1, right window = 10.9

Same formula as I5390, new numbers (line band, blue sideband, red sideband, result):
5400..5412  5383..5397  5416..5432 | 0.6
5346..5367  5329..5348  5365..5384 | -0.9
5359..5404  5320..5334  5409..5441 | -0.8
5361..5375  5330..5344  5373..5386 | 0.4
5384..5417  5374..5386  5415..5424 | 1.1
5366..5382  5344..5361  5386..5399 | 0.3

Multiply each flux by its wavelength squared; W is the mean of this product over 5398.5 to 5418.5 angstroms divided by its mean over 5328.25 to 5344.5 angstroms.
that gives 1.06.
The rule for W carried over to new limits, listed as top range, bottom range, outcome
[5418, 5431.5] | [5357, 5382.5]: 1.04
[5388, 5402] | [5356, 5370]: 0.99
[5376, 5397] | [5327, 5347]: 1.09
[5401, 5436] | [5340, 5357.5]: 1.03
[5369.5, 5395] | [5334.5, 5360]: 1.02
